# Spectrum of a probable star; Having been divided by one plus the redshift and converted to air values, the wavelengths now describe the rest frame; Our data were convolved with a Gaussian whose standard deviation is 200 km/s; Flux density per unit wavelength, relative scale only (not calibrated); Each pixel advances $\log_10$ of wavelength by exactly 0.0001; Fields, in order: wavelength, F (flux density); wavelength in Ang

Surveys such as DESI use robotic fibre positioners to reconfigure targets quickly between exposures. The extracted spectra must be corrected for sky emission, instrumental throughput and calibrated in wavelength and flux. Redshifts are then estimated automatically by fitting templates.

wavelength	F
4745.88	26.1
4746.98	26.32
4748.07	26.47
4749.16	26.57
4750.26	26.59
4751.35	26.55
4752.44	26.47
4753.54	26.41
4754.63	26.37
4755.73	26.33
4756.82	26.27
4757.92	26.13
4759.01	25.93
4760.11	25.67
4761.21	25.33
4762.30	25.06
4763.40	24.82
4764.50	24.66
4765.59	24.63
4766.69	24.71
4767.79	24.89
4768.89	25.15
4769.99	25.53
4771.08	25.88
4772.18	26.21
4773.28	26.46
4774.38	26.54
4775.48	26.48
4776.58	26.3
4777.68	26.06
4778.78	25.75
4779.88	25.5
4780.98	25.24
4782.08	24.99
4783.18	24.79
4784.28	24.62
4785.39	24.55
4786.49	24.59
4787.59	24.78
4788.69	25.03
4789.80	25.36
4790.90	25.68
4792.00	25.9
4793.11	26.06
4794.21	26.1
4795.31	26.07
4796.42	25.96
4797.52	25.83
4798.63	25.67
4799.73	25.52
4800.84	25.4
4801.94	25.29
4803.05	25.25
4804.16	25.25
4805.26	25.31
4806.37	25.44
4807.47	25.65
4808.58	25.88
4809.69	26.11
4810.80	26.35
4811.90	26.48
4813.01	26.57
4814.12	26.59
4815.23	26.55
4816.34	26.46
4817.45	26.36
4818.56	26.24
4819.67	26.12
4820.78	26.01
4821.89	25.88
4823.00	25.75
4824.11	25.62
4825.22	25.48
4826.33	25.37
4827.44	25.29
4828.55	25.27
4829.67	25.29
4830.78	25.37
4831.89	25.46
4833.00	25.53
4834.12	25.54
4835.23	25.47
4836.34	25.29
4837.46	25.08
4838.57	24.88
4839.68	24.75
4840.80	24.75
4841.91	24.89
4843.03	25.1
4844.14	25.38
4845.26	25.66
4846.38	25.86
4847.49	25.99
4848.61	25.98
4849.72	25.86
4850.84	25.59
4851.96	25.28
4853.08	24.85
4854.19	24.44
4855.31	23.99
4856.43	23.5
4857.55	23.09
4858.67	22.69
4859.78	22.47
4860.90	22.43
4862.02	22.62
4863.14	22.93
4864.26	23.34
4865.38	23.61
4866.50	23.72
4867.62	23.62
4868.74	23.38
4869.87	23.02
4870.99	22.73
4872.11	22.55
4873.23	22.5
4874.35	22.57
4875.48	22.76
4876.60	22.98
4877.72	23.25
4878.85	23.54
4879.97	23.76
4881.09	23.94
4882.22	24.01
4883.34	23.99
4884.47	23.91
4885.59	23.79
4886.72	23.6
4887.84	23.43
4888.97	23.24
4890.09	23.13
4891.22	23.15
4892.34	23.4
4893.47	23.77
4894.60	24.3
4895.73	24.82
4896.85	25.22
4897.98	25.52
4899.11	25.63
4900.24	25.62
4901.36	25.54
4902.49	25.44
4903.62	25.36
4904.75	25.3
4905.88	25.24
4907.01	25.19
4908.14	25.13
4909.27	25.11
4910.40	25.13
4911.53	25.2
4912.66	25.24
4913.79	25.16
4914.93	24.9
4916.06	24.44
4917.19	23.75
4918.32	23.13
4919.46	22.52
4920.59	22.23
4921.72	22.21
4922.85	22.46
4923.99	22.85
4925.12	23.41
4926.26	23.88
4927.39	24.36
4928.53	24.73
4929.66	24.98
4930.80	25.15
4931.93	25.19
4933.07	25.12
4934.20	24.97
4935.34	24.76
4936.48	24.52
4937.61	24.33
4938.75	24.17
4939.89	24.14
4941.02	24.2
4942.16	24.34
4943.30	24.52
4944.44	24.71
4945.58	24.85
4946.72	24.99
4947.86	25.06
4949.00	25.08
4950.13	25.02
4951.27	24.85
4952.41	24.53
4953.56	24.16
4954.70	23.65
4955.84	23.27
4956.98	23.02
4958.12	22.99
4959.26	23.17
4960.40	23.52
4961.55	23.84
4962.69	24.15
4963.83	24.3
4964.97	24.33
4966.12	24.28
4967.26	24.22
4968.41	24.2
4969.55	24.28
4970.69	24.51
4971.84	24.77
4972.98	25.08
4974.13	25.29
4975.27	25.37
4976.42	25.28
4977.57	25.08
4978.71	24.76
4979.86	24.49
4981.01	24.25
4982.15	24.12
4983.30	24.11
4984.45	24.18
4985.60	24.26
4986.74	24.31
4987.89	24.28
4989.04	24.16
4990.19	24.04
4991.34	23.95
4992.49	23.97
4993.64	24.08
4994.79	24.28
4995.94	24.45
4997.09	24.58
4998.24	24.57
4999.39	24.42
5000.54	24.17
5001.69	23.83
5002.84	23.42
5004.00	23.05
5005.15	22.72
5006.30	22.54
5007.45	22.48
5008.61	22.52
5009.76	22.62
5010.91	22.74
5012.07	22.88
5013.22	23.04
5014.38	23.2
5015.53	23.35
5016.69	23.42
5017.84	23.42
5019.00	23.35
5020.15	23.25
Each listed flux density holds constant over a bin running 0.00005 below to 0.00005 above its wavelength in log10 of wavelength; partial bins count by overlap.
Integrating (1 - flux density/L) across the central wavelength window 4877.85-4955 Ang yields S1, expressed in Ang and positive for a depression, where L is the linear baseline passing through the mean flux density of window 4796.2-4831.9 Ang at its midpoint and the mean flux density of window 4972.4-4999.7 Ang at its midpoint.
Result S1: 2.0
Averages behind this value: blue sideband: 25.8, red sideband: 24.5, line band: 24.4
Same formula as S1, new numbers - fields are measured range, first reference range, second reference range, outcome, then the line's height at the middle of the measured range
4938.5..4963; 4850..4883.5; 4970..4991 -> 0.08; 24.3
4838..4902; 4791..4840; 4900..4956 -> 2.76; 25.1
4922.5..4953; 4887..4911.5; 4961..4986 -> 0.12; 24.6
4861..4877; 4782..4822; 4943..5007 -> 1.35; 25.1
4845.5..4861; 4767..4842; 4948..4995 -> 0.44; 25.2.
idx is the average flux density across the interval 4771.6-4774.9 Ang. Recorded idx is 26.4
